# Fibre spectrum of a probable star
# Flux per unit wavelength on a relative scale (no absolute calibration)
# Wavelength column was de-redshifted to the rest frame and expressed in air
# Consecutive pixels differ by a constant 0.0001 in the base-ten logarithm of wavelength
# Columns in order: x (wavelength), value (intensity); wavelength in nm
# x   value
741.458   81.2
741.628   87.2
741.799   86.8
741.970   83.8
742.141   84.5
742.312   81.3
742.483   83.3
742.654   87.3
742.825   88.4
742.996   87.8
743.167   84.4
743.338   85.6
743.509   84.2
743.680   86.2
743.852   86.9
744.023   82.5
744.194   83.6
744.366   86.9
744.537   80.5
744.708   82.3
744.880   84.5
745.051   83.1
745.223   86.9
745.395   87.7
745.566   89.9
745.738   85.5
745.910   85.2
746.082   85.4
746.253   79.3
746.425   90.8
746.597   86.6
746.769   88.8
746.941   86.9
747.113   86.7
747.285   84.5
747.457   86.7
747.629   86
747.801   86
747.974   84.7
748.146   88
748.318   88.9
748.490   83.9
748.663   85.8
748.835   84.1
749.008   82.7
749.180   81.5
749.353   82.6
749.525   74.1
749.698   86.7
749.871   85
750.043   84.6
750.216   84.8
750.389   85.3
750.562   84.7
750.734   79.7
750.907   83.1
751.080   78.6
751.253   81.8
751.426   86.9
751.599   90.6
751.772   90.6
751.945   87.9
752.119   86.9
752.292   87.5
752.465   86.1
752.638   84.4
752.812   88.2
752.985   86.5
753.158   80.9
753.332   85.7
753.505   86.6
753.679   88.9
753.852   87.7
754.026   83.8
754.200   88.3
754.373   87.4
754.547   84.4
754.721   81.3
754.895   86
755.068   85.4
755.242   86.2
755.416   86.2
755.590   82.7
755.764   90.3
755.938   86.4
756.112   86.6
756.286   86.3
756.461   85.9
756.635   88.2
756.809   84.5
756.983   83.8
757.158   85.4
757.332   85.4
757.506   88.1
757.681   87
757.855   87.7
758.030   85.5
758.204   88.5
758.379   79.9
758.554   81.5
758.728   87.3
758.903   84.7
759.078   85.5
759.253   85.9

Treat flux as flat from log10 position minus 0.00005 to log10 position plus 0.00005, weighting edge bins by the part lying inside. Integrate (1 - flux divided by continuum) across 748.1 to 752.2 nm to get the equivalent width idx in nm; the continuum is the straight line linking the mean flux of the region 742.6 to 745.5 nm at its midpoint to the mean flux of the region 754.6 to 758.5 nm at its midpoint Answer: 0.05 nm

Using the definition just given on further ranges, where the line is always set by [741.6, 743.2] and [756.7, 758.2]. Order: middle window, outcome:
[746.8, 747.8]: -0.007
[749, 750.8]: 0.060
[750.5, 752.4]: 0.012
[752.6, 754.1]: 0.000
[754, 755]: 0.008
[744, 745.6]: 0.015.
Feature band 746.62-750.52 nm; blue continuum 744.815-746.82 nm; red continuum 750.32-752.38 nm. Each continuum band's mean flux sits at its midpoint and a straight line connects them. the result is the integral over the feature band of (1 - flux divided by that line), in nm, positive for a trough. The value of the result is 0.04 nm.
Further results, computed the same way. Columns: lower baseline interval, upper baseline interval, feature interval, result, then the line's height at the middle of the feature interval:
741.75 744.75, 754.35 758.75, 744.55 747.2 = -0.03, 85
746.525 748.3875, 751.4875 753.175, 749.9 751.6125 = 0.06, 87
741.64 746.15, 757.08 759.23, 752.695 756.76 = -0.03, 85.5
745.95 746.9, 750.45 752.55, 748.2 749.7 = 0.04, 85.8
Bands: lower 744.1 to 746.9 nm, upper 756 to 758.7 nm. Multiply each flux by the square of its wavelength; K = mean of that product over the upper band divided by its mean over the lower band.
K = 1.0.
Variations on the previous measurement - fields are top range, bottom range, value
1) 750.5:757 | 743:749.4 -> 1.03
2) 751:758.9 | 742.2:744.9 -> 1.04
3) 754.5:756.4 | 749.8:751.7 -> 1.03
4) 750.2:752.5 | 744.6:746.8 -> 1.01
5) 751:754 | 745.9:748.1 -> 1.02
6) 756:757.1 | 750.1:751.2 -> 1.05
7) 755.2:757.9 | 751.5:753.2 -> 1.00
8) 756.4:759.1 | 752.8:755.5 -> 1.01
